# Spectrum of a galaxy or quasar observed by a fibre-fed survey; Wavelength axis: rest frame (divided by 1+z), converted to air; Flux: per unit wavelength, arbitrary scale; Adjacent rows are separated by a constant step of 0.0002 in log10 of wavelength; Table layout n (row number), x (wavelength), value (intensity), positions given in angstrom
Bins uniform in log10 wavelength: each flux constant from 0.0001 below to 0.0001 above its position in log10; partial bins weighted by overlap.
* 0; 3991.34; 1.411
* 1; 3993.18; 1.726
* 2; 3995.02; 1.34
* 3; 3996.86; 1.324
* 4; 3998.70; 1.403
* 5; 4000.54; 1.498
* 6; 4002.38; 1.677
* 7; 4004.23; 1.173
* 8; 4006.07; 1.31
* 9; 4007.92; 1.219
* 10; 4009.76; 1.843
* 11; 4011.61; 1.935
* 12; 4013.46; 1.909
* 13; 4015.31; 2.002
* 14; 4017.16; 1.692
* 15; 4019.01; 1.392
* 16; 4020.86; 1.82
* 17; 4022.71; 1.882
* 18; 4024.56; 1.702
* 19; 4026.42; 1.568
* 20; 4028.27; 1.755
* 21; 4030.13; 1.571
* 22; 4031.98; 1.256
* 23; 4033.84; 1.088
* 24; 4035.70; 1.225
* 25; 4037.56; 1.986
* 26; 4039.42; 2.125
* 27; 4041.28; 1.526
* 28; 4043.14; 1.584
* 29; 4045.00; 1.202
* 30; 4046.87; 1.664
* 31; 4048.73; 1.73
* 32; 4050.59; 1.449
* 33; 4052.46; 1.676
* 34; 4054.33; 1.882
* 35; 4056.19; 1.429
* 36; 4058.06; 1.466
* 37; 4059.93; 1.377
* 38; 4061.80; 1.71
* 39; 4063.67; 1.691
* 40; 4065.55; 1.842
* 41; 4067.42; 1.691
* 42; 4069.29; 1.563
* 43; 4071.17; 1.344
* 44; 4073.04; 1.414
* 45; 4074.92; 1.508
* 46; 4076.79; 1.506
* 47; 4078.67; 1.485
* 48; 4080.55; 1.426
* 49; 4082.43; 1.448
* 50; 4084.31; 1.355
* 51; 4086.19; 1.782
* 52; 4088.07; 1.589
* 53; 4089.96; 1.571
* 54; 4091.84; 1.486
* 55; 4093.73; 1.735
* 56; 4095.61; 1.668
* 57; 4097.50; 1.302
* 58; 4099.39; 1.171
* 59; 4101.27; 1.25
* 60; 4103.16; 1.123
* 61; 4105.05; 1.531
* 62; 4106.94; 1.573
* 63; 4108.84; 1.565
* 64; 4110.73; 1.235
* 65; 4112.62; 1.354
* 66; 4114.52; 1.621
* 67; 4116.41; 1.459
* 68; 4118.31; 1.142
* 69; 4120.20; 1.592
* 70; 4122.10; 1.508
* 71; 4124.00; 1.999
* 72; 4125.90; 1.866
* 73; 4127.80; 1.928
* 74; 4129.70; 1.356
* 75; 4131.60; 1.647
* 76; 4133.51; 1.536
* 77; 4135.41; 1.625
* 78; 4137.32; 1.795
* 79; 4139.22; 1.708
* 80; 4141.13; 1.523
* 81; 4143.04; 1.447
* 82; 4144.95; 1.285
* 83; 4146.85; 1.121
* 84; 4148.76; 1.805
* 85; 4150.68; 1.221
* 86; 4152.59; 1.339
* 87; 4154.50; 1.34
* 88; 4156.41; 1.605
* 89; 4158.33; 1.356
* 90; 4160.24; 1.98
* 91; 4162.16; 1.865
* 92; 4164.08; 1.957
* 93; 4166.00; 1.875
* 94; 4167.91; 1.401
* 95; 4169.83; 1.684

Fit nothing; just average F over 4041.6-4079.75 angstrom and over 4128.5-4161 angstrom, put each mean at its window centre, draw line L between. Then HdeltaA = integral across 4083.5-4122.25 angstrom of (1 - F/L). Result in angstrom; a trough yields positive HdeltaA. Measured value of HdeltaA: 2.0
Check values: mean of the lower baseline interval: 1.56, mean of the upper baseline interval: 1.51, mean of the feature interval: 1.46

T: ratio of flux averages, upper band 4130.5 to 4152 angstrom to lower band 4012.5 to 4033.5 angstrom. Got 0.91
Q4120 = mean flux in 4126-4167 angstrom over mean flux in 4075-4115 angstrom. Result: 1.09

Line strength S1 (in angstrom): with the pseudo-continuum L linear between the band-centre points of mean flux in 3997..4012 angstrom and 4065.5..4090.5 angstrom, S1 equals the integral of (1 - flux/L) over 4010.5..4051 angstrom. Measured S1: -3.9 angstrom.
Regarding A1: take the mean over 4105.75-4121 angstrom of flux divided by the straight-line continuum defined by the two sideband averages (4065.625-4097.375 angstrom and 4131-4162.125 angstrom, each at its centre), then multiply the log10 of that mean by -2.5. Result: 0.07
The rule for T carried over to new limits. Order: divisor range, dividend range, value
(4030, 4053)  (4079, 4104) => 0.94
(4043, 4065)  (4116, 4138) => 1.03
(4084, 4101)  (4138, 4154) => 0.95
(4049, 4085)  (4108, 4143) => 1.02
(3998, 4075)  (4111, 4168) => 0.99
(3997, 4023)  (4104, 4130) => 0.97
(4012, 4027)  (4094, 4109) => 0.80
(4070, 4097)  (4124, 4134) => 1.12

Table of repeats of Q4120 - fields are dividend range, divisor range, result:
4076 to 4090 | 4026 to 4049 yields 0.98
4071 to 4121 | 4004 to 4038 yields 0.91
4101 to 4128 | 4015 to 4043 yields 0.93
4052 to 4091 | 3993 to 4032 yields 0.98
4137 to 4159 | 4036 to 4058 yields 0.89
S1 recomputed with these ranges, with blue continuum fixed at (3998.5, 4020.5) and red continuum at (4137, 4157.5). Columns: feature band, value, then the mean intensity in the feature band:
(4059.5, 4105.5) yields 0.7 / 1.5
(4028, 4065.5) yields -0.3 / 1.57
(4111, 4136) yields -1.6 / 1.58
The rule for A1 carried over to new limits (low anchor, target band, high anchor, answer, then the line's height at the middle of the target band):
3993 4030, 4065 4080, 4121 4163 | 0.043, 1.6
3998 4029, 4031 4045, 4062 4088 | 0.056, 1.6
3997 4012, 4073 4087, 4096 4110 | -0.073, 1.4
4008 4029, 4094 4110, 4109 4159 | 0.125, 1.58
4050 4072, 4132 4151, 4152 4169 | 0.079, 1.63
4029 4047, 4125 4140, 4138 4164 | -0.107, 1.52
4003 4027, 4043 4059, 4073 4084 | -0.014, 1.54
